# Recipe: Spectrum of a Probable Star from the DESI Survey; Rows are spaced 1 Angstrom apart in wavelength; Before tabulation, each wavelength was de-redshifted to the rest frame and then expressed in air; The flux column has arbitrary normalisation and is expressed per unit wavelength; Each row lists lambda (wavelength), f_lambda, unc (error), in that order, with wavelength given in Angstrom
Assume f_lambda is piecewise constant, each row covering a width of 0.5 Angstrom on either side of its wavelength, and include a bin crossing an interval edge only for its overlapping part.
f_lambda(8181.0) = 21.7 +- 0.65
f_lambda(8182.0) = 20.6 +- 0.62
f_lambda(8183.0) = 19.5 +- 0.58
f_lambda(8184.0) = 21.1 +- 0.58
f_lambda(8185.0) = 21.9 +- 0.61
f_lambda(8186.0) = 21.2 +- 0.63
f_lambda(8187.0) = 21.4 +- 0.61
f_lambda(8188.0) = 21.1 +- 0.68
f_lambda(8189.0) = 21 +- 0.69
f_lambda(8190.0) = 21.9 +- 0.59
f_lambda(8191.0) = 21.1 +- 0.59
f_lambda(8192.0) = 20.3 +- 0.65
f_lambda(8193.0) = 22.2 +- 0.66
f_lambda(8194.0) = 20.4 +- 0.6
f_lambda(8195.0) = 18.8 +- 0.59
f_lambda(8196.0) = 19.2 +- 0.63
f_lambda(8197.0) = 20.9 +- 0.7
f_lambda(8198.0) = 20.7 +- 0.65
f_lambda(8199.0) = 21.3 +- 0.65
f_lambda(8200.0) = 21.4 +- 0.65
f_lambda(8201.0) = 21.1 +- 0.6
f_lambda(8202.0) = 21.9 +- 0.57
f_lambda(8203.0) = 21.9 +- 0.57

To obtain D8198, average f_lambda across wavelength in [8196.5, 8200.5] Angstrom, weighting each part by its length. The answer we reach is 21.1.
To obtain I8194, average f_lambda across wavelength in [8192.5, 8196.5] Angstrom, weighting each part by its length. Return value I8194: 20.1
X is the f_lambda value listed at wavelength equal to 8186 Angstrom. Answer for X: 21.2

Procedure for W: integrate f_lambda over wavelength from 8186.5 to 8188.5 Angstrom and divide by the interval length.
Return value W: 21.2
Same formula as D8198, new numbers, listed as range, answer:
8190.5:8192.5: 20.7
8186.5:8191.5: 21.3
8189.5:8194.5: 21.2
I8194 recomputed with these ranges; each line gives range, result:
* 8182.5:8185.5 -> 20.8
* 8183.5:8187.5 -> 21.4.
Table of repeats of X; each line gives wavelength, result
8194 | 20.4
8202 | 21.9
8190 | 21.9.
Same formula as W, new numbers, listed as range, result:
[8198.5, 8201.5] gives 21.3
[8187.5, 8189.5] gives 21.1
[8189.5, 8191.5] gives 21.5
